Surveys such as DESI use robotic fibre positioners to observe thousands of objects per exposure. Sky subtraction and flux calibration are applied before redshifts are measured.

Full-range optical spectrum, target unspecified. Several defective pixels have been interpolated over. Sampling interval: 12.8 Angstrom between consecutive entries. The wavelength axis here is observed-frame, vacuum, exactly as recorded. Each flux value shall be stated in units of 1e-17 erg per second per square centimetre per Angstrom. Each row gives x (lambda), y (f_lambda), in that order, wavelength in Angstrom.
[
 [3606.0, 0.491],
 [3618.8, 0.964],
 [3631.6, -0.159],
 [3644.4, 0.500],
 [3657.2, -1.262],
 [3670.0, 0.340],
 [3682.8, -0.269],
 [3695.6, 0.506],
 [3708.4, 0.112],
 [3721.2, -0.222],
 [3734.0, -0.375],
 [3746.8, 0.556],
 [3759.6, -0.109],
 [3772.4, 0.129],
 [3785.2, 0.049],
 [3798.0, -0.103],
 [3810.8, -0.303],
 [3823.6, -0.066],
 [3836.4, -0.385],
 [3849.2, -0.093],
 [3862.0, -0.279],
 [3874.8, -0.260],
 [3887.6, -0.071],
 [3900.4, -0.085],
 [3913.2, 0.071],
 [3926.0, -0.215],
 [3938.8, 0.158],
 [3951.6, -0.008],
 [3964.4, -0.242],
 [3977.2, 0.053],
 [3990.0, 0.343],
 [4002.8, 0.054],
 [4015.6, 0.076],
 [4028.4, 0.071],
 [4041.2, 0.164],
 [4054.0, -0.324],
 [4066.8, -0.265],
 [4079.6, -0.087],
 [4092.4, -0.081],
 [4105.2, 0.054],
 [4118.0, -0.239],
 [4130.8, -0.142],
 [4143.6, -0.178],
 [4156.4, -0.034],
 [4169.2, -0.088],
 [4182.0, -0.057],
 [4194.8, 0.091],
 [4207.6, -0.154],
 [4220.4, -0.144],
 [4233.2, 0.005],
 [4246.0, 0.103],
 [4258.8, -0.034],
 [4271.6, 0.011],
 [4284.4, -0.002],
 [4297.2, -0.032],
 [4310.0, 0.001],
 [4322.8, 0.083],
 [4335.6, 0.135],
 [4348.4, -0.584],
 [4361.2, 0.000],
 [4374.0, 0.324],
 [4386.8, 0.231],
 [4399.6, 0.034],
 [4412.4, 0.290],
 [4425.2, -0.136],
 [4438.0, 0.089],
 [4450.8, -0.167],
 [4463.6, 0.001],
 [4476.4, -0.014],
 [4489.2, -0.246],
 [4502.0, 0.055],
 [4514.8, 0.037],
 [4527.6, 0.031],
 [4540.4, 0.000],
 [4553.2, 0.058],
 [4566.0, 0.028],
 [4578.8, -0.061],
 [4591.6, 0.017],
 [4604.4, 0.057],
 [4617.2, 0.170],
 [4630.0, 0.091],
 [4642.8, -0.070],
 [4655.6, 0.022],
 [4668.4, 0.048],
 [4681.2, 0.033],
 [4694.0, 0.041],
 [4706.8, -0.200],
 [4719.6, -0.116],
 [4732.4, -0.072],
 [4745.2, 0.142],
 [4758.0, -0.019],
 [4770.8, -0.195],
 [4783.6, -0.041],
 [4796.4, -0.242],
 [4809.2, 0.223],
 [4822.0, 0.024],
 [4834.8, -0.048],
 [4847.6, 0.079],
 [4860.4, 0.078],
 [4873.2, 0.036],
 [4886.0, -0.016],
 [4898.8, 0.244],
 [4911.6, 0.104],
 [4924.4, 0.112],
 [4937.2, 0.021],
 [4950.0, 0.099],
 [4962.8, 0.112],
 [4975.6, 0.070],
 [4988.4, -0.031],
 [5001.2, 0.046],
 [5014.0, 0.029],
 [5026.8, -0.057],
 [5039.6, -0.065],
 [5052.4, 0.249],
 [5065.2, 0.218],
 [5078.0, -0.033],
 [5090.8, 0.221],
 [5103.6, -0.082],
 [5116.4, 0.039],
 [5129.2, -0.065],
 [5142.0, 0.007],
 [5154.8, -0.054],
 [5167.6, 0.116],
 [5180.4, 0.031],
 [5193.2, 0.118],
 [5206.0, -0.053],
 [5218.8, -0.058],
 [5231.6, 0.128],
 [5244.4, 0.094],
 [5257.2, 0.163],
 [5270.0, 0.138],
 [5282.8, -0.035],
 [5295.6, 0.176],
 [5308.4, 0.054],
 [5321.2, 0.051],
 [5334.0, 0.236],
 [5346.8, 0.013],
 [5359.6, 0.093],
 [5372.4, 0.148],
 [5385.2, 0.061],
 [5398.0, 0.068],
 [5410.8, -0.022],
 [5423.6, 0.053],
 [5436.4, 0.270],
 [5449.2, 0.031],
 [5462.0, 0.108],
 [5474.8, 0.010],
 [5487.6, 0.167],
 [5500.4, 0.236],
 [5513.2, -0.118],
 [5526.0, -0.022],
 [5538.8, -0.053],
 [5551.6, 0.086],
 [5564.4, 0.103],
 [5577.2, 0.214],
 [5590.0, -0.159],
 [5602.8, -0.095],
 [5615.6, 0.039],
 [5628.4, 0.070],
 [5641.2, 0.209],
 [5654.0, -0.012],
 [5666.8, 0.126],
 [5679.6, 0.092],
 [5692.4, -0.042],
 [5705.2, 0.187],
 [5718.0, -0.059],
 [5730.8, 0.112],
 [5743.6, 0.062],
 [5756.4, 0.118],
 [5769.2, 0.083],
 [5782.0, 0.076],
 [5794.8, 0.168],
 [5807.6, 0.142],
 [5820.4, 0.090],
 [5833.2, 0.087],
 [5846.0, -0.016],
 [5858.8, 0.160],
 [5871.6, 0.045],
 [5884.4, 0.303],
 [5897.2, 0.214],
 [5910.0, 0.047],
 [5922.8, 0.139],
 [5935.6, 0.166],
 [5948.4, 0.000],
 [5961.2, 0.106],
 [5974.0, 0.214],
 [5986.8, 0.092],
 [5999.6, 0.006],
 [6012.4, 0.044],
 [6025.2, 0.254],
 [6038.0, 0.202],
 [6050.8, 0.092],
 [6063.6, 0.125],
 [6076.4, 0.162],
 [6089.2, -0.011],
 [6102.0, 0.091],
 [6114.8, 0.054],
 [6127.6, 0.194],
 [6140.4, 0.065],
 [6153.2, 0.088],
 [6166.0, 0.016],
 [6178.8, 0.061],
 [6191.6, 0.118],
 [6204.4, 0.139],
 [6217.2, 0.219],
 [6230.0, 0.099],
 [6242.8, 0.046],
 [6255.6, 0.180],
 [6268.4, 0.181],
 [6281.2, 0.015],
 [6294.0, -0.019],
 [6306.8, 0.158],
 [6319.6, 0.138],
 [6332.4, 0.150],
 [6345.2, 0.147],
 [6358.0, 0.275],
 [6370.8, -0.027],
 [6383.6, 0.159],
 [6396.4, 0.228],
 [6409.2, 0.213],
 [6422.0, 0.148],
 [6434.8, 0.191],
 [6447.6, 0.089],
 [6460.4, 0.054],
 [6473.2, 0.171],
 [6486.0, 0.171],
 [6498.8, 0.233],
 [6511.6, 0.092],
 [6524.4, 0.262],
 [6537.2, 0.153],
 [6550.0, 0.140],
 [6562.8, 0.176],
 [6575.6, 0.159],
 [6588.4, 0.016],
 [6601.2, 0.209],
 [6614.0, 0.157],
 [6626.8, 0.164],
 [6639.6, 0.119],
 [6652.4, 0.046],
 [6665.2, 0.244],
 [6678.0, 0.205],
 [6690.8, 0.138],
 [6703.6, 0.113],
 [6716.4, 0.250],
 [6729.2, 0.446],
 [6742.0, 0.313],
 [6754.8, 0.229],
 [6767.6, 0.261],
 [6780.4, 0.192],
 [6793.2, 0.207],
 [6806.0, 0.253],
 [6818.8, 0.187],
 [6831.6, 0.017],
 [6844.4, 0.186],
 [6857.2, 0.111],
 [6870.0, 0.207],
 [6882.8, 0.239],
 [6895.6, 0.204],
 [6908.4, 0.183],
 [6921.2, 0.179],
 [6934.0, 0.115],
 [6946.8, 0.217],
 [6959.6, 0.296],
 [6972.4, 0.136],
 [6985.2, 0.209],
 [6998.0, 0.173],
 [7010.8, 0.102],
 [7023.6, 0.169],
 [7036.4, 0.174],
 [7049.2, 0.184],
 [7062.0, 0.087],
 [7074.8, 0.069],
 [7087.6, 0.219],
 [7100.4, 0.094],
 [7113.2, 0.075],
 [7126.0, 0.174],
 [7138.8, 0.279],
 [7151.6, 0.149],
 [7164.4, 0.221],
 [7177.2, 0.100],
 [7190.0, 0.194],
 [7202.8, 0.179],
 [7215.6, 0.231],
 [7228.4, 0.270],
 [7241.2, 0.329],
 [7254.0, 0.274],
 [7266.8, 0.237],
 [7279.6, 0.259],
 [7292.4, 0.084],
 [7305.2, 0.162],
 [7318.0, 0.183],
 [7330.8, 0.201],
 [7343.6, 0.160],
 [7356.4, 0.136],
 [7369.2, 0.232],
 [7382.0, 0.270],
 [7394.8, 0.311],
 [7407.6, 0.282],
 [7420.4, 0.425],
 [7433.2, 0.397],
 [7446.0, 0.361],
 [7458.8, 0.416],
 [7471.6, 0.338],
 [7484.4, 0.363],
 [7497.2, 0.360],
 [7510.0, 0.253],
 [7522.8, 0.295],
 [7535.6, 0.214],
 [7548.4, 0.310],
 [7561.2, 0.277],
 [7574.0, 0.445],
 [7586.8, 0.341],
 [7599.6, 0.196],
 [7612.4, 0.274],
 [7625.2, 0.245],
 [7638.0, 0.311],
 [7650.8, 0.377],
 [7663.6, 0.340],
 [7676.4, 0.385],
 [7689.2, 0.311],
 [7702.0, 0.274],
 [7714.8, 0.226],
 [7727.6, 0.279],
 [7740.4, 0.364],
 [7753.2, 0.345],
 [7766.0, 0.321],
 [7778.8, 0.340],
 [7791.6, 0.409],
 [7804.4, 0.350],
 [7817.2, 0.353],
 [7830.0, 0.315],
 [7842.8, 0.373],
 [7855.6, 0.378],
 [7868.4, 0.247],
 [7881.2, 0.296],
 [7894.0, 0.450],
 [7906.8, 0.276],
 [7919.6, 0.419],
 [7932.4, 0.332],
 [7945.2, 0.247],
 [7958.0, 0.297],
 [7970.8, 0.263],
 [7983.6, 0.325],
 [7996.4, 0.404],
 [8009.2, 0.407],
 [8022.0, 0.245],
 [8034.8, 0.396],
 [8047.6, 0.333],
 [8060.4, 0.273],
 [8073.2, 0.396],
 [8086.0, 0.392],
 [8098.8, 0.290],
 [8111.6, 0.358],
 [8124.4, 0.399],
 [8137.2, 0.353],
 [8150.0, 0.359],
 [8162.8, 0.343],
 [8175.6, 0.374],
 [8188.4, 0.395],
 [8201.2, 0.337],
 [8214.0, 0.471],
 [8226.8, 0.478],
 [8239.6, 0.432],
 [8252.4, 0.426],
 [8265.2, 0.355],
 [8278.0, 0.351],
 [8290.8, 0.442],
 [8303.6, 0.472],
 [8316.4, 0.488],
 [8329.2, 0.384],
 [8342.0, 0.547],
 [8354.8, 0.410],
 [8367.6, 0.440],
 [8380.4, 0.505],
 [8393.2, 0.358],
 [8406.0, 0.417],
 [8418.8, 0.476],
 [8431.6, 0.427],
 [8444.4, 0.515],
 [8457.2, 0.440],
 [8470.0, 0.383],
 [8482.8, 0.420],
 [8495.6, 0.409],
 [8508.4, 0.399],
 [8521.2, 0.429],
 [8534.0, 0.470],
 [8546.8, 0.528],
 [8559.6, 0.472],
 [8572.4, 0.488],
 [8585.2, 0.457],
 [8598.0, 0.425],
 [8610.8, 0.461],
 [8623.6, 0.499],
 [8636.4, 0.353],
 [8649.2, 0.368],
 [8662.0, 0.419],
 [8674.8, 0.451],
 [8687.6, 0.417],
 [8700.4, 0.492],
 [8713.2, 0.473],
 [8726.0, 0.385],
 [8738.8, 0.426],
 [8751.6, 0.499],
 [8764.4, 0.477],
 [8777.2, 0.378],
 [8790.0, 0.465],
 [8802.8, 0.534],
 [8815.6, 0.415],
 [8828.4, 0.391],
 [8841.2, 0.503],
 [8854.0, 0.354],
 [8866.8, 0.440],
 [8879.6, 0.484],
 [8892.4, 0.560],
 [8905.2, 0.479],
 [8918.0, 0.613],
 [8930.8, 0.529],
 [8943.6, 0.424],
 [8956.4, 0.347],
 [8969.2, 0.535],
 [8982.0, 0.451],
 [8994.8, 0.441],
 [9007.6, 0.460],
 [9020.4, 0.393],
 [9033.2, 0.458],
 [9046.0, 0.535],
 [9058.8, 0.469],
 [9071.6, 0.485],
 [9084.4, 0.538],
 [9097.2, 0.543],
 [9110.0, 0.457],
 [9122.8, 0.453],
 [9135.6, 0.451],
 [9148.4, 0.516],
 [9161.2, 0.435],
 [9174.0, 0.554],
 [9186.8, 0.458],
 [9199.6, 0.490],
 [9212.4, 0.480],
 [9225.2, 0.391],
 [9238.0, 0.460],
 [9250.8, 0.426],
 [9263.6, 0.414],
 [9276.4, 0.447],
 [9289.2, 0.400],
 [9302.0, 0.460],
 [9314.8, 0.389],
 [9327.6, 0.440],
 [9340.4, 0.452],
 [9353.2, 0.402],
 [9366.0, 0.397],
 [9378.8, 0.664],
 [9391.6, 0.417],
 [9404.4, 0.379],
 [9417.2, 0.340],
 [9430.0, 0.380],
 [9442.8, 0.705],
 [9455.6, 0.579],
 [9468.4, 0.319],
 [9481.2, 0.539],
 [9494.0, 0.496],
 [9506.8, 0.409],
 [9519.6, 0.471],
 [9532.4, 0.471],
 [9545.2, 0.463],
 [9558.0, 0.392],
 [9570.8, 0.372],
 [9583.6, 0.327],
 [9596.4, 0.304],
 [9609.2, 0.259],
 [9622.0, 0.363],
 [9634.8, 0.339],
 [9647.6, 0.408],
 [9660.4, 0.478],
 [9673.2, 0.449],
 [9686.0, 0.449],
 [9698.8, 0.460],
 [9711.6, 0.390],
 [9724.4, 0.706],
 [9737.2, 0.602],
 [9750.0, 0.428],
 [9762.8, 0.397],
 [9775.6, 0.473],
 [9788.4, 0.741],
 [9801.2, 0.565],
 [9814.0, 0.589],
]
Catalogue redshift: 0.85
